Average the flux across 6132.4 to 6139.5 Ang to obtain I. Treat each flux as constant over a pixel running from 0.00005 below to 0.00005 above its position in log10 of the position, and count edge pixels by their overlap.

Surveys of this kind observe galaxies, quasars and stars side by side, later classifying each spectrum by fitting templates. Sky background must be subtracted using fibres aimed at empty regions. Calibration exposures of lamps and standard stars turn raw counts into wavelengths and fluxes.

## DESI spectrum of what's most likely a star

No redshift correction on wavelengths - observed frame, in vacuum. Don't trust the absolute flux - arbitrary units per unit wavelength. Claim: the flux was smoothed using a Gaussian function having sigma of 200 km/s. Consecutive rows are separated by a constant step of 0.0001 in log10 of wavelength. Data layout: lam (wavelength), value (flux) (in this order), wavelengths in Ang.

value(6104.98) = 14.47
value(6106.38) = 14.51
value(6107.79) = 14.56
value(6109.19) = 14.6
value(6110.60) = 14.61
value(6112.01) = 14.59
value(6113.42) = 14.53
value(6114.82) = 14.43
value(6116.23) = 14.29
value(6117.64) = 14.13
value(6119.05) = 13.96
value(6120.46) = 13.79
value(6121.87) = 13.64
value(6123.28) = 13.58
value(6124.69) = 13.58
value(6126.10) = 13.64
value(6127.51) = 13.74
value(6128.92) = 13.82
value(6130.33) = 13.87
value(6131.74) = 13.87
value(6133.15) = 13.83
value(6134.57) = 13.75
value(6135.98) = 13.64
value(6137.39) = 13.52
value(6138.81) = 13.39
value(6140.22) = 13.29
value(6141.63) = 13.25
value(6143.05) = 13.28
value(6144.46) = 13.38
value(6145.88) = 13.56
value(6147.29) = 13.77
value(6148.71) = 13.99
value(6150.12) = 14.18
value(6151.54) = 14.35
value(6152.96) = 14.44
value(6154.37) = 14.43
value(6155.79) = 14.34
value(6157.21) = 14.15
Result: 13.6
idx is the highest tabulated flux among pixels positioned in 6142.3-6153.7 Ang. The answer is 14.44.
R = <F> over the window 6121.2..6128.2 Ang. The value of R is 13.6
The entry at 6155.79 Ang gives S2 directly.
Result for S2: 14.34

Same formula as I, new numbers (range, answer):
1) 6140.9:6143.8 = 13.3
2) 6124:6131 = 13.7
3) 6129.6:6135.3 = 13.8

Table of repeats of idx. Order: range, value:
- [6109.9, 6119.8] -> 14.61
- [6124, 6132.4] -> 13.87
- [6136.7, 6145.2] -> 13.52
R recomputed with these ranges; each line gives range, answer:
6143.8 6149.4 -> 13.7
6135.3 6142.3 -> 13.4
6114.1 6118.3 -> 14.3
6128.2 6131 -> 13.9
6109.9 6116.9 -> 14.5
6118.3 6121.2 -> 13.9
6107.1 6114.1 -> 14.6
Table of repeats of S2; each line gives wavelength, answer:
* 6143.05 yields 13.28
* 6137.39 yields 13.52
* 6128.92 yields 13.82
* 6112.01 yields 14.59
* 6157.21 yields 14.15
